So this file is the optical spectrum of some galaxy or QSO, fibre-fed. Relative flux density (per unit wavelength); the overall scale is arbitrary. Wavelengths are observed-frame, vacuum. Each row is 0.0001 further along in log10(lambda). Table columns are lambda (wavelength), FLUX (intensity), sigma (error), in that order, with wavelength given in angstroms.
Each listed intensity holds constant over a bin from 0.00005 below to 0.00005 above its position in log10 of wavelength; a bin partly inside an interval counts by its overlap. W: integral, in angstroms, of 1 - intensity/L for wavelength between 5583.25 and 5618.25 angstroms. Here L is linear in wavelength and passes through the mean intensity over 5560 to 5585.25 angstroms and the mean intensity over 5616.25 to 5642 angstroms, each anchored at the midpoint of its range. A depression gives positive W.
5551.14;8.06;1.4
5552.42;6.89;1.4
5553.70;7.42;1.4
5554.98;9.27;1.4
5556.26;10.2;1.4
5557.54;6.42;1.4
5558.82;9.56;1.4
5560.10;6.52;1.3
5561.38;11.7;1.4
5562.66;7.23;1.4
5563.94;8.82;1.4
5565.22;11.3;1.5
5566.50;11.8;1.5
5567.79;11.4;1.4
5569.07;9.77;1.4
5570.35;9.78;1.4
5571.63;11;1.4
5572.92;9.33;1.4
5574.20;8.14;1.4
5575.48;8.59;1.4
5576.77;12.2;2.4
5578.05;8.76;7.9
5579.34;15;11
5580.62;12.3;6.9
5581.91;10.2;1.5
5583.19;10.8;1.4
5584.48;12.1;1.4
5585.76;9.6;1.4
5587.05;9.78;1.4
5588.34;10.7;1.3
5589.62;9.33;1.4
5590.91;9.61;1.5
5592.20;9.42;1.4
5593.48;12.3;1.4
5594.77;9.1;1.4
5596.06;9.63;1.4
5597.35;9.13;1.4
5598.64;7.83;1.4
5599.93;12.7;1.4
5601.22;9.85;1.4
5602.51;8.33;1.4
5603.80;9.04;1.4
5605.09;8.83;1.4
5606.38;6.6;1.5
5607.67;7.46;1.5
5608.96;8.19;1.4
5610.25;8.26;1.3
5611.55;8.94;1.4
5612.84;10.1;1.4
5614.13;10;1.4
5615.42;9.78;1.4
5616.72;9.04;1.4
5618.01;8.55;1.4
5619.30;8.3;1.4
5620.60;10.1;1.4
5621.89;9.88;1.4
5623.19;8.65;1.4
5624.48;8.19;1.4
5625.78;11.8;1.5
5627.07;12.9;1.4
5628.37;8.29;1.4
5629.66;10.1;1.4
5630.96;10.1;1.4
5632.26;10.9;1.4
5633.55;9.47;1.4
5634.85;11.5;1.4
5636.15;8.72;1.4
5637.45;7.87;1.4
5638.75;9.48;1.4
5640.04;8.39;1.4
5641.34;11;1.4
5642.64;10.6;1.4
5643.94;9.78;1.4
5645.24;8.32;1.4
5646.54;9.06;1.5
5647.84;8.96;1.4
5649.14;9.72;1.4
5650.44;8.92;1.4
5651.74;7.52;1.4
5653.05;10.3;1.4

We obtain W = 2.1 angstroms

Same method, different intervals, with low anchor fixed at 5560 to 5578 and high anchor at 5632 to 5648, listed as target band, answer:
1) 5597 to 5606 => 0.4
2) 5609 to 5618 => 0.4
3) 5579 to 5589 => -1.4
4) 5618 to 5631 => -0.2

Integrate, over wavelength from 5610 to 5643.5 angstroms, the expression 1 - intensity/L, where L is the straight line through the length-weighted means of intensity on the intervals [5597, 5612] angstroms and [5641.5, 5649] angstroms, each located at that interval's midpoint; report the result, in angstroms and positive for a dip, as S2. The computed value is -1.9 angstroms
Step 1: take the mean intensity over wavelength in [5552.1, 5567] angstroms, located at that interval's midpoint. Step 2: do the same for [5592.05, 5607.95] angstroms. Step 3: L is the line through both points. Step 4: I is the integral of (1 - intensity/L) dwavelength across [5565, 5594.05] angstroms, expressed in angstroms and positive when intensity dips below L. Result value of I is -4.6 angstroms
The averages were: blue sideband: 8.95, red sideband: 9.28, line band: 10.6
